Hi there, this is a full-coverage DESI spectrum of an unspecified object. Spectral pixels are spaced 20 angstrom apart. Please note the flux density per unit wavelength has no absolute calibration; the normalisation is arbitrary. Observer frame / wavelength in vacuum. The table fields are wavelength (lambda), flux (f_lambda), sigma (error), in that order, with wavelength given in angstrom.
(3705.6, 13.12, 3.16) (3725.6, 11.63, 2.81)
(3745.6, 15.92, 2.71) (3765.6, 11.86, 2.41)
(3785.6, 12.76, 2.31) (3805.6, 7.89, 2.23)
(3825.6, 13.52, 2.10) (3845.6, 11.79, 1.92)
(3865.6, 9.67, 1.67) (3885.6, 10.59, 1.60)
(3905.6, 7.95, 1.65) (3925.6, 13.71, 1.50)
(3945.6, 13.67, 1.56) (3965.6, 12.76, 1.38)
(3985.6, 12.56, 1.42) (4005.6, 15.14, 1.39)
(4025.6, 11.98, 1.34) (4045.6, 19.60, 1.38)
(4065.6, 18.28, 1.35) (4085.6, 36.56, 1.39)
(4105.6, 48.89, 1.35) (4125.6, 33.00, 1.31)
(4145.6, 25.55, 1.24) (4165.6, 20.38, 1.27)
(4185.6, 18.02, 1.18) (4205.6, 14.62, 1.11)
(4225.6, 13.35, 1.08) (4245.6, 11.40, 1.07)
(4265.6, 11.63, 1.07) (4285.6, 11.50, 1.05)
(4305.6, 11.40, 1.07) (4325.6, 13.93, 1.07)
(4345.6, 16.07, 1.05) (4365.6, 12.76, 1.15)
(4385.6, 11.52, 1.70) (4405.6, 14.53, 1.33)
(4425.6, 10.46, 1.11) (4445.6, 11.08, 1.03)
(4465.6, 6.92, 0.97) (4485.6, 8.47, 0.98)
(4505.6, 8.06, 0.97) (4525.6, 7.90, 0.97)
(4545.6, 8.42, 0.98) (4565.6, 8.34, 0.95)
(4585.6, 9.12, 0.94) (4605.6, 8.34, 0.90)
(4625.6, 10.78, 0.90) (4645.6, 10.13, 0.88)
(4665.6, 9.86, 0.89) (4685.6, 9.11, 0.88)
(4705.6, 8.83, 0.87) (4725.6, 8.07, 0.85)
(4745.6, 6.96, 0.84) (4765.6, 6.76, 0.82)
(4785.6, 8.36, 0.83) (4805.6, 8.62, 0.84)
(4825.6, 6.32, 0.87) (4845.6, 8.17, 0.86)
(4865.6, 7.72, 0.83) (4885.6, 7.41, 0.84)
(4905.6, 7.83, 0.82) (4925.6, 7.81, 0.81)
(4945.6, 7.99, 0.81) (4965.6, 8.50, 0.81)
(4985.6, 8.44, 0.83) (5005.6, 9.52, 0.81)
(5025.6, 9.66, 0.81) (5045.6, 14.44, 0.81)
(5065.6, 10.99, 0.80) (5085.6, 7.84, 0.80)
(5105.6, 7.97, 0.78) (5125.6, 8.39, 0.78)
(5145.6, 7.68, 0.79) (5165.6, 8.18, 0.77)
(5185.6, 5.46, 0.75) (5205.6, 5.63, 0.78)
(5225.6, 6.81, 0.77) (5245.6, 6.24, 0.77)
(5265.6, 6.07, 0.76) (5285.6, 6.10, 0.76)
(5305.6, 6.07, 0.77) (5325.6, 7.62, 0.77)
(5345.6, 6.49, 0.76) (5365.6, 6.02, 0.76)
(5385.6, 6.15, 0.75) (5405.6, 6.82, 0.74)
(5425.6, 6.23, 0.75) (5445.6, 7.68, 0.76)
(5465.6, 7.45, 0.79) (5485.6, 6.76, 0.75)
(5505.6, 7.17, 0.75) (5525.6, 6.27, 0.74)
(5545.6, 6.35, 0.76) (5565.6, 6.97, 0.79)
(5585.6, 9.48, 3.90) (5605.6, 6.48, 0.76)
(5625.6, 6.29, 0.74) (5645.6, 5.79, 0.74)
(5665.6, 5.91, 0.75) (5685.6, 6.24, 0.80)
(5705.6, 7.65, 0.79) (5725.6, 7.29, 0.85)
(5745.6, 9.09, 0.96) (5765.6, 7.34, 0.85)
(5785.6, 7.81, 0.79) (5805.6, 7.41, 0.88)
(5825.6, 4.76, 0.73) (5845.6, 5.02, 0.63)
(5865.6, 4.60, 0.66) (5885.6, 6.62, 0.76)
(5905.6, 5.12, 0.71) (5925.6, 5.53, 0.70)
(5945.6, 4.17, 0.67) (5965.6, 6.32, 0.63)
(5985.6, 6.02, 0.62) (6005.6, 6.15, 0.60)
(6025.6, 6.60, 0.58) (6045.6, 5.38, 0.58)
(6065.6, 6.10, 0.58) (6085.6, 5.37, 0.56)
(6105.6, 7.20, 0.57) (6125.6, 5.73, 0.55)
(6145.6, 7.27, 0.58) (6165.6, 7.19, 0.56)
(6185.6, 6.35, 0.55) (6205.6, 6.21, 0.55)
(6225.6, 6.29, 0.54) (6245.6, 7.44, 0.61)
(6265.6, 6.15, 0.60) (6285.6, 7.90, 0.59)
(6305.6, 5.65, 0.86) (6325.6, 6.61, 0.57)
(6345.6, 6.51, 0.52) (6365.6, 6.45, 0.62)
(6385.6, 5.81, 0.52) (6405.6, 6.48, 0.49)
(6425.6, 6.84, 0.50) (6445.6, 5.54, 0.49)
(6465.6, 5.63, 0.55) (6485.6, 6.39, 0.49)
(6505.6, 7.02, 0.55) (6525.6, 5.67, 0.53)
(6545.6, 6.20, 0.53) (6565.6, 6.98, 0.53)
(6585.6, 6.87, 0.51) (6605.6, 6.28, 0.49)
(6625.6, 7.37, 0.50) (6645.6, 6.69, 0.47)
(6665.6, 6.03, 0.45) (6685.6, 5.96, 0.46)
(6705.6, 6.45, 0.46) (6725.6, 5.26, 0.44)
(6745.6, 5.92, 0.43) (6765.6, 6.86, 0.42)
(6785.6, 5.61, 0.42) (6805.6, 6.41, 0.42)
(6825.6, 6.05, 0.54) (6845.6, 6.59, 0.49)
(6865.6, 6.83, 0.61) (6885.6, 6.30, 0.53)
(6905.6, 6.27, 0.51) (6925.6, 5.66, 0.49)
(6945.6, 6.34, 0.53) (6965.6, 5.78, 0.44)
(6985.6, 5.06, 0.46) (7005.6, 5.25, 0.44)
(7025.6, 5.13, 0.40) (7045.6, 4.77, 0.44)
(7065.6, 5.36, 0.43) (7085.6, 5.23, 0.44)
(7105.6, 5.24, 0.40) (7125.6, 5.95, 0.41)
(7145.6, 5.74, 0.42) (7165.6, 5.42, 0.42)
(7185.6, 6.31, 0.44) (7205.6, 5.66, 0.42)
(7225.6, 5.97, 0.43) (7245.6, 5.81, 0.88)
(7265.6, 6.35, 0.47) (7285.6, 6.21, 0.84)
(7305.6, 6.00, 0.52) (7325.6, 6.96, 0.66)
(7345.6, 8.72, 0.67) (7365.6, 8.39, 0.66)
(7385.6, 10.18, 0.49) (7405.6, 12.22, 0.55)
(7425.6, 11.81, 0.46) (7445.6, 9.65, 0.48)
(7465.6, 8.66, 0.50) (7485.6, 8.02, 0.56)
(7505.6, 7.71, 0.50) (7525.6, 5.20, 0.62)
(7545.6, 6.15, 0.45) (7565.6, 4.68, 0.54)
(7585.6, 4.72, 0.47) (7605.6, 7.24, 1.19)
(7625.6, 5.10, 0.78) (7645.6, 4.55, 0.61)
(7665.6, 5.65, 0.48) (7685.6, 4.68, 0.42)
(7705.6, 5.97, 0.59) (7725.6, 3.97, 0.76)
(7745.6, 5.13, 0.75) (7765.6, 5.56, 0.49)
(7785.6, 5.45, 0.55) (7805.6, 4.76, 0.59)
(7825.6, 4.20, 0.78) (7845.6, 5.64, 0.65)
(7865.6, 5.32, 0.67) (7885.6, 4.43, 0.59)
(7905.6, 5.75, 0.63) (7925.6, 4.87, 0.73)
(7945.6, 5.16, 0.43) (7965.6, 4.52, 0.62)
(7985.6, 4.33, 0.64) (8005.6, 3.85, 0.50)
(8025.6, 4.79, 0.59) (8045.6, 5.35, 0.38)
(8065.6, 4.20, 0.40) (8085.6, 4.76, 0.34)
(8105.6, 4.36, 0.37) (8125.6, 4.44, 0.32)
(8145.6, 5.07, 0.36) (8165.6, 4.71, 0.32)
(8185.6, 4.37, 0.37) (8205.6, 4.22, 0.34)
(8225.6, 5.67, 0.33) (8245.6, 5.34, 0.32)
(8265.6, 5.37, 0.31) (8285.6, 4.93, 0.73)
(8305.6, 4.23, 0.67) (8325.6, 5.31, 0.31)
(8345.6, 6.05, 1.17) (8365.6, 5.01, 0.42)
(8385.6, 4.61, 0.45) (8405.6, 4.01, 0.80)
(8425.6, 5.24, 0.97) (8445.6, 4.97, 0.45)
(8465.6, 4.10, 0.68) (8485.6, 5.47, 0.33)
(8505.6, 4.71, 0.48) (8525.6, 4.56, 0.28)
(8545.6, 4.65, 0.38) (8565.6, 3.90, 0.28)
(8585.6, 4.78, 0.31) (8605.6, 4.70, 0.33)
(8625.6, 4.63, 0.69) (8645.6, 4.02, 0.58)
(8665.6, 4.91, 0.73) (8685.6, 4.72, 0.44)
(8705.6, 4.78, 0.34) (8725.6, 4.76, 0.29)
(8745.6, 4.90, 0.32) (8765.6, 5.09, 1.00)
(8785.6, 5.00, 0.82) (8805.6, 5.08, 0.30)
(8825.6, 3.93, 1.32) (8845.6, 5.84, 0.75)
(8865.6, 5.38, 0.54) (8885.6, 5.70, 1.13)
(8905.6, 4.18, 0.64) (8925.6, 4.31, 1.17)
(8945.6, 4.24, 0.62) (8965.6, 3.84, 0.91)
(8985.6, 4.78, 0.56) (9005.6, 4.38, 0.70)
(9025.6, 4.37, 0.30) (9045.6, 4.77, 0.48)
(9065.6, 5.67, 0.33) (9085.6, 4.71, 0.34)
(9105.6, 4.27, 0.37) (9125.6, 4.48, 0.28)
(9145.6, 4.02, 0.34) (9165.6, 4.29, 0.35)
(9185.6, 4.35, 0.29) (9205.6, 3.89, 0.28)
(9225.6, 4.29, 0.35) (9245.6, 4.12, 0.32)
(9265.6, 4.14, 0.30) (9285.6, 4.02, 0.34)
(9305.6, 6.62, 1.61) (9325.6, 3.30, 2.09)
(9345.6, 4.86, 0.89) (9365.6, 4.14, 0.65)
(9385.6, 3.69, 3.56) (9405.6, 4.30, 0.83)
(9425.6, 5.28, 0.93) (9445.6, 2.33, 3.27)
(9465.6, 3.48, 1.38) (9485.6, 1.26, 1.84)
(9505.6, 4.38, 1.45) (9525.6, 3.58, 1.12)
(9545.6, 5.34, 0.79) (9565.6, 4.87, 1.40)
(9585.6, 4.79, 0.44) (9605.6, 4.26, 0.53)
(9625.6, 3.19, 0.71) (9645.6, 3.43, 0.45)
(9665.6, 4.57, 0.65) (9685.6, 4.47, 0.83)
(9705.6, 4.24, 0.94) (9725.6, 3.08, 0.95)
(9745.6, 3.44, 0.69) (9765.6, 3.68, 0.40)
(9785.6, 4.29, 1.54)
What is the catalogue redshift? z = 1.652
